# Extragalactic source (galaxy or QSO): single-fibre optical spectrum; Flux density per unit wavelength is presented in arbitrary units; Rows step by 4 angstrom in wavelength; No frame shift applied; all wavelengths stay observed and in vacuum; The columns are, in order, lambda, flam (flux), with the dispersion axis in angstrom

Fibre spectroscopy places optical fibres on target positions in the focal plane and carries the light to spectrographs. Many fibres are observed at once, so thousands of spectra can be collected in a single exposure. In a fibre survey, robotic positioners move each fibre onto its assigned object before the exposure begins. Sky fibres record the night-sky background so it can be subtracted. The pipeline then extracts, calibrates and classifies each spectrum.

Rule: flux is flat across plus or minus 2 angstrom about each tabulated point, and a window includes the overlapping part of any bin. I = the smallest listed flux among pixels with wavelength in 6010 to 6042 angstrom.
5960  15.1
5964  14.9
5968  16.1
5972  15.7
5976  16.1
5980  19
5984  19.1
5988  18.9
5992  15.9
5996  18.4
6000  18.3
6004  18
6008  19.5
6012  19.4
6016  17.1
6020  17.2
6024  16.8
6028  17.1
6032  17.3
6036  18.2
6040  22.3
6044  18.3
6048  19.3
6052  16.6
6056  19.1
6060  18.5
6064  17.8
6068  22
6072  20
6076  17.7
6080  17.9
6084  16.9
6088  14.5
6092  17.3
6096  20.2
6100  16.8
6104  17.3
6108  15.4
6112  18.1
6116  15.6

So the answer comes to 16.8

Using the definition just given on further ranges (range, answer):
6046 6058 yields 16.6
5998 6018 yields 17.1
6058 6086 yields 16.9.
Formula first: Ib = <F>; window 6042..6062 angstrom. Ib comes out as 18.4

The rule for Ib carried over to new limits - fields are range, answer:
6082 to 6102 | 17.1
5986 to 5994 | 17.4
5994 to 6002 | 18.4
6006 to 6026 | 18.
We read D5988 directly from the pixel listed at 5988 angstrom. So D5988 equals 18.9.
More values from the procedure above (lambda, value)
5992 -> 15.9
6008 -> 19.5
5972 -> 15.7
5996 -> 18.4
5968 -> 16.1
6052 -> 16.6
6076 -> 17.7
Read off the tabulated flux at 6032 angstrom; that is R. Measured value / 17.3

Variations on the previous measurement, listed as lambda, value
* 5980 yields 19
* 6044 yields 18.3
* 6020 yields 17.2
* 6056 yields 19.1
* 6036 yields 18.2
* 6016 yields 17.1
